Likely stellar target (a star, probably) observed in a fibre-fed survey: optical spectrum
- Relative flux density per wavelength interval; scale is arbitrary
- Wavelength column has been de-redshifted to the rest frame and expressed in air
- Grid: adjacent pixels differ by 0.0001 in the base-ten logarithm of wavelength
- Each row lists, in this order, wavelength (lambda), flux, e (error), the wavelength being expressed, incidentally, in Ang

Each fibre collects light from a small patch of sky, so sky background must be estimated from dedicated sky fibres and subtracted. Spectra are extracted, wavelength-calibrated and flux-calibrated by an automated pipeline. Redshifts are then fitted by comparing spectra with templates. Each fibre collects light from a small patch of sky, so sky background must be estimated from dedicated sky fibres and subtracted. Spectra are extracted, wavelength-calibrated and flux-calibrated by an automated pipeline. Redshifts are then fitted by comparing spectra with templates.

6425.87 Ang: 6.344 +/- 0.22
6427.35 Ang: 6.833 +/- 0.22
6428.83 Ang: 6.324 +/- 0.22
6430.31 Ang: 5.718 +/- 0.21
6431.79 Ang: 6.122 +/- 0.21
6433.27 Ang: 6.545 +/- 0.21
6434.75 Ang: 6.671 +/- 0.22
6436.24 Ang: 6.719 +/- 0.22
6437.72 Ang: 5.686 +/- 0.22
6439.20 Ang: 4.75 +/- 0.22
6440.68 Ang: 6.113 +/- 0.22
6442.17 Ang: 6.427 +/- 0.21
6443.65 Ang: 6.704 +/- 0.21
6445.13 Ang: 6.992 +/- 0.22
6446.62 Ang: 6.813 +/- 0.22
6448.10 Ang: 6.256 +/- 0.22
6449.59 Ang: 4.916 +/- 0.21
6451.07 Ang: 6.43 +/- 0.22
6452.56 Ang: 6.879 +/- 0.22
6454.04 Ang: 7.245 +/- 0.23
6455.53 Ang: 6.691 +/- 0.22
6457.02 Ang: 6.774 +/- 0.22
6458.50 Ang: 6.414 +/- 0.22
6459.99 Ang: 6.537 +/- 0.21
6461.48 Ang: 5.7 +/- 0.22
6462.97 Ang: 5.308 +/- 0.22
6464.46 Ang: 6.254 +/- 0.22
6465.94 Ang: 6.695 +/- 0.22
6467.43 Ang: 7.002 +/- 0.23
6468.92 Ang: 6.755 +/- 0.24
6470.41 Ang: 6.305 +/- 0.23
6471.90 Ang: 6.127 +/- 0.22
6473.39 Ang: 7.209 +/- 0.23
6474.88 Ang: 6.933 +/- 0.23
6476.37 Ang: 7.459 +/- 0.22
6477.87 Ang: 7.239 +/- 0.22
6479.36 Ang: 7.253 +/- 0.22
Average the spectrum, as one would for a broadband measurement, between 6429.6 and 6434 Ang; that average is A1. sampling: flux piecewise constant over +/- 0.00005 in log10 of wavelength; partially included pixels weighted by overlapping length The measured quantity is 6.13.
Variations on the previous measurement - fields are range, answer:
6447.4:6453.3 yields 6.12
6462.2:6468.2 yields 6.32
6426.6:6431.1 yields 6.29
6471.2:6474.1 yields 6.67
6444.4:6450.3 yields 6.24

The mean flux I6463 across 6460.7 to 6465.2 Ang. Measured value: 5.76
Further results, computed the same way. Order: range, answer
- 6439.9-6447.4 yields 6.6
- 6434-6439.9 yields 5.96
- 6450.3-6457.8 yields 6.8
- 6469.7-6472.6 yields 6.22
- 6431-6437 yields 6.5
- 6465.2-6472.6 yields 6.58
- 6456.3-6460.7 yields 6.58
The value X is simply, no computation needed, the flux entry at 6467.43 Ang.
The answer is 7.002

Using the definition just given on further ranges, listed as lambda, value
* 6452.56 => 6.879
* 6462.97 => 5.308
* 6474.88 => 6.933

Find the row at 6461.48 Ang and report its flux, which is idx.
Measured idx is 5.7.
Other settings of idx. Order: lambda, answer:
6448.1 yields 6.256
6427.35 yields 6.833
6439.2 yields 4.75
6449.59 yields 4.916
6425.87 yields 6.344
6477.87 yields 7.239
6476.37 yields 7.459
